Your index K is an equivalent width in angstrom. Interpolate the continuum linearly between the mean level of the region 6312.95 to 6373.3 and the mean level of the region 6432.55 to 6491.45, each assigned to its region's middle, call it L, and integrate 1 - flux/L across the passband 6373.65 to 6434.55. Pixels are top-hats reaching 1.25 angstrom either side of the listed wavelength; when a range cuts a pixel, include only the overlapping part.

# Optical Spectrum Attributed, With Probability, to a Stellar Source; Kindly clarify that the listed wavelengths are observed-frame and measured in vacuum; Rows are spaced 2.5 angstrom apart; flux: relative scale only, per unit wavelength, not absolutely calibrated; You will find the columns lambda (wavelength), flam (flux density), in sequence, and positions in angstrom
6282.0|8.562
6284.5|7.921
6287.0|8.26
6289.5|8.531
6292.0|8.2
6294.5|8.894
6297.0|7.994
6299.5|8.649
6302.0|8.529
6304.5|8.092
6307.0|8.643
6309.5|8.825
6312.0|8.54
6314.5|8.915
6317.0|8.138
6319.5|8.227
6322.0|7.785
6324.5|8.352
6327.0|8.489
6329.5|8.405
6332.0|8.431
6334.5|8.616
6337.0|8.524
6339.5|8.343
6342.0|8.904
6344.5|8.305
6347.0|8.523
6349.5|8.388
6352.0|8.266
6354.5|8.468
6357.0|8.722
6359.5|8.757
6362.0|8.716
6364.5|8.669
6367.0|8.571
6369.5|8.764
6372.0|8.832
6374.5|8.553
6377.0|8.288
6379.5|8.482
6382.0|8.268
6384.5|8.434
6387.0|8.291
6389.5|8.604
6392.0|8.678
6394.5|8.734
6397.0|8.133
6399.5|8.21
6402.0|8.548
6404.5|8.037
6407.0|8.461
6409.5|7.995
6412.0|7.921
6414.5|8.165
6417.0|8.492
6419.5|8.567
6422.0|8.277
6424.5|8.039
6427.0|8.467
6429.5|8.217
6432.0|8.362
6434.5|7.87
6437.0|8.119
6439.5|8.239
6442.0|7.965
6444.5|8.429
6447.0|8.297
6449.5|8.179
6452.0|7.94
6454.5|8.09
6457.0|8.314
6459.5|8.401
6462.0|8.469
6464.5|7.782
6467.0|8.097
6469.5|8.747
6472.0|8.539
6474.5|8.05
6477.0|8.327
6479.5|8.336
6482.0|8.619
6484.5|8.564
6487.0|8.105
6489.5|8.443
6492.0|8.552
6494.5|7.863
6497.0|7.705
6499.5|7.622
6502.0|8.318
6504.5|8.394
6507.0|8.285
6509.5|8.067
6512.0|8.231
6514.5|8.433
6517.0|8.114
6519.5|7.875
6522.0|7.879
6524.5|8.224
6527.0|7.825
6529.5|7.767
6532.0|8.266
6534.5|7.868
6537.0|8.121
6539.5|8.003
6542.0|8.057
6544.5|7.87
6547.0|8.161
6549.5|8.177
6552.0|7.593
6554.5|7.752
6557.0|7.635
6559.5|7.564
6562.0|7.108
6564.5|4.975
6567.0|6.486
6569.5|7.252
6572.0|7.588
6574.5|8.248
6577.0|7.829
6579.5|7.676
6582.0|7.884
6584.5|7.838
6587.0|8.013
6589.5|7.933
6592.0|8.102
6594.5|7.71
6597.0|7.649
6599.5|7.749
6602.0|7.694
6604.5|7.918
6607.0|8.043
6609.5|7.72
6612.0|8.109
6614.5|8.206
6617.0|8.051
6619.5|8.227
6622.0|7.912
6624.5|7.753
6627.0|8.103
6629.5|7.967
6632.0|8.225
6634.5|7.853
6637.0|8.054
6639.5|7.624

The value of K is 0.4 angstrom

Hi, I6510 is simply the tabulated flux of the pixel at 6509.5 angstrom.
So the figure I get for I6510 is 8.067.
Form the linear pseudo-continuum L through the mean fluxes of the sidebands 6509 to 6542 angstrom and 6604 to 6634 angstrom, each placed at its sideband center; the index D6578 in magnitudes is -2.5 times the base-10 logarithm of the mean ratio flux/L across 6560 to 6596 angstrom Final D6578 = 0.08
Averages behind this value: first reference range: 8.05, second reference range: 8.02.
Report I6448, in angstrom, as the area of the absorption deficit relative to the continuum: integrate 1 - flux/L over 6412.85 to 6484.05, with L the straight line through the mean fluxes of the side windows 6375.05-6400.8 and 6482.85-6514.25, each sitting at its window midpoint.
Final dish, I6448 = 0.2 angstrom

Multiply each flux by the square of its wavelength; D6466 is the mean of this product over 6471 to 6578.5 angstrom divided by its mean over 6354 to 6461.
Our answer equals 1.0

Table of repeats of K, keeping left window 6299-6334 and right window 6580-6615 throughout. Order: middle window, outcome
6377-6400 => -0.38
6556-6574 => 2.17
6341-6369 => -0.73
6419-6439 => -0.04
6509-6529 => -0.08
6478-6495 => -0.58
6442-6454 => 0.00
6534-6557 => 0.13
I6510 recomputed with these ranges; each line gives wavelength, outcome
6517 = 8.114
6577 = 7.829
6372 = 8.832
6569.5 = 7.252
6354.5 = 8.468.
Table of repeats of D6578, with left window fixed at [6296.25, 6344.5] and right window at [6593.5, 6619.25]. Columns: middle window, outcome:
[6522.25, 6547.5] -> 0.004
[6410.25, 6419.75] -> 0.003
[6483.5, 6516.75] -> -0.012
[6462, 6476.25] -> -0.014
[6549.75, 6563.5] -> 0.065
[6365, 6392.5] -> -0.025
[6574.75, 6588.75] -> 0.009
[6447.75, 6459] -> 0.005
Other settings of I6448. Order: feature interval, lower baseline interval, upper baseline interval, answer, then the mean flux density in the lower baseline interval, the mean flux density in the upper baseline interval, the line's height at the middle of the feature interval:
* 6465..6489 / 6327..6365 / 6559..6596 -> -1.28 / 8.53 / 7.48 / 7.94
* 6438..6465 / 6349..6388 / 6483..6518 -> 0.39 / 8.53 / 8.2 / 8.32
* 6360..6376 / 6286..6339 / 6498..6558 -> -0.68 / 8.43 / 8.02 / 8.33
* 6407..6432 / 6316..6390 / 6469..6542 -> 0.25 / 8.47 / 8.17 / 8.34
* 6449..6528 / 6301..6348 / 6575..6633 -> -0.54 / 8.45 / 7.93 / 8.15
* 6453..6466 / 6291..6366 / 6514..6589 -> -0.27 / 8.48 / 7.73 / 8.04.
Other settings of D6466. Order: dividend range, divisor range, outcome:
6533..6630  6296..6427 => 0.98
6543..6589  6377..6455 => 0.95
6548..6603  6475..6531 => 0.95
